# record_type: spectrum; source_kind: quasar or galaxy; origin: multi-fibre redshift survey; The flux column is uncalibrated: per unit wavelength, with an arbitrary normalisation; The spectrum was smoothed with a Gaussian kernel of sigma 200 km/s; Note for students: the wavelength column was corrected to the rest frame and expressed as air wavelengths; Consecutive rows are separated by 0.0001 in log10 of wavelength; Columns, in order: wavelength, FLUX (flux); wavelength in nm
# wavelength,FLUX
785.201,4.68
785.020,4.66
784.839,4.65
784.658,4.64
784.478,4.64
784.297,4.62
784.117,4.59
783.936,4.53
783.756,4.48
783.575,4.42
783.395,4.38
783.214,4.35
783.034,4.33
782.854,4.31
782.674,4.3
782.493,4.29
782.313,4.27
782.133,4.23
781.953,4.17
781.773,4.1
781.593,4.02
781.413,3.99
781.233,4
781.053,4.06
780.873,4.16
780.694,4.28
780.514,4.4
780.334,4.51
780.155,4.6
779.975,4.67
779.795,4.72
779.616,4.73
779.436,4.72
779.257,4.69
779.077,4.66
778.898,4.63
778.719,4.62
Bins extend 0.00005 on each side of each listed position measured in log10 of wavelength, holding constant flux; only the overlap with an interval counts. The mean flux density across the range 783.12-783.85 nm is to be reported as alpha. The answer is 4.41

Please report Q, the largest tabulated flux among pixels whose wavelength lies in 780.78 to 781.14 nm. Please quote 4.16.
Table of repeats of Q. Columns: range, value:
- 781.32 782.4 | 4.27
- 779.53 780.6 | 4.73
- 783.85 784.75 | 4.64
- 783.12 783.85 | 4.48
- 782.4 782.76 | 4.3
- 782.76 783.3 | 4.35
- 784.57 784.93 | 4.65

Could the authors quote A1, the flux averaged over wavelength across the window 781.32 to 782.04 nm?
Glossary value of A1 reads 4.07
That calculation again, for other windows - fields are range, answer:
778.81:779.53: 4.67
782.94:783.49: 4.36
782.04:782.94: 4.28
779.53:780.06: 4.71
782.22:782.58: 4.28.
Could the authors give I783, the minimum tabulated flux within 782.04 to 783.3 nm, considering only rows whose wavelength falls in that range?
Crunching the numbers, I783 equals 4.23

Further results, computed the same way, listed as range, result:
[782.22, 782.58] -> 4.27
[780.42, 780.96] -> 4.16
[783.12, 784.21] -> 4.35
